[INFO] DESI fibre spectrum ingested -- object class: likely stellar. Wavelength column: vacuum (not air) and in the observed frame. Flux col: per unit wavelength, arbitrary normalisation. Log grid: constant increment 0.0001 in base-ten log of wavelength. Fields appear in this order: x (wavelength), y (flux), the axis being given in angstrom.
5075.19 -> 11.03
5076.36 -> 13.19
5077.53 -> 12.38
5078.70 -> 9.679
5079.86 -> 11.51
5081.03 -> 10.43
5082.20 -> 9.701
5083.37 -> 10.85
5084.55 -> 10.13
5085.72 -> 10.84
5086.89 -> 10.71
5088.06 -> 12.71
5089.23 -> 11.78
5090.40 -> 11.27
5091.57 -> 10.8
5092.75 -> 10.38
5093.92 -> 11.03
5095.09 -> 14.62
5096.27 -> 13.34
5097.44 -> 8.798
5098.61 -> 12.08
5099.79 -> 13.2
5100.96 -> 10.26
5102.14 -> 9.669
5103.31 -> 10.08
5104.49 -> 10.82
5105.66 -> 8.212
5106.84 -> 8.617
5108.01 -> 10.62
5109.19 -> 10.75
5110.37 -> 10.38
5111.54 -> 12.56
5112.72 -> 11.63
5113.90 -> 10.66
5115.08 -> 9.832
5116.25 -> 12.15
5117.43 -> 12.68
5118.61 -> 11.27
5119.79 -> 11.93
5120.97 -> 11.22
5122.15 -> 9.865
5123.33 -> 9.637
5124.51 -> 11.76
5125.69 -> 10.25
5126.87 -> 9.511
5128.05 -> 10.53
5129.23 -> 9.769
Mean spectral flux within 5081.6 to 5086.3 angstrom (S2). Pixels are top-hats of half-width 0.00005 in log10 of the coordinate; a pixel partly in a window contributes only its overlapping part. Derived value 10.4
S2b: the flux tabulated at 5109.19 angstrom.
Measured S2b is 10.75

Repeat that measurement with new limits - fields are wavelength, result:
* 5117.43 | 12.68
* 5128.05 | 10.53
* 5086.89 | 10.71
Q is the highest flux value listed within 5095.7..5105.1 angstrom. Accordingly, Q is 13.34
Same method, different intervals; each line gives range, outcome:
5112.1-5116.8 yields 12.15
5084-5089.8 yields 12.71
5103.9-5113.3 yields 12.56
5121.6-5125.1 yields 11.76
